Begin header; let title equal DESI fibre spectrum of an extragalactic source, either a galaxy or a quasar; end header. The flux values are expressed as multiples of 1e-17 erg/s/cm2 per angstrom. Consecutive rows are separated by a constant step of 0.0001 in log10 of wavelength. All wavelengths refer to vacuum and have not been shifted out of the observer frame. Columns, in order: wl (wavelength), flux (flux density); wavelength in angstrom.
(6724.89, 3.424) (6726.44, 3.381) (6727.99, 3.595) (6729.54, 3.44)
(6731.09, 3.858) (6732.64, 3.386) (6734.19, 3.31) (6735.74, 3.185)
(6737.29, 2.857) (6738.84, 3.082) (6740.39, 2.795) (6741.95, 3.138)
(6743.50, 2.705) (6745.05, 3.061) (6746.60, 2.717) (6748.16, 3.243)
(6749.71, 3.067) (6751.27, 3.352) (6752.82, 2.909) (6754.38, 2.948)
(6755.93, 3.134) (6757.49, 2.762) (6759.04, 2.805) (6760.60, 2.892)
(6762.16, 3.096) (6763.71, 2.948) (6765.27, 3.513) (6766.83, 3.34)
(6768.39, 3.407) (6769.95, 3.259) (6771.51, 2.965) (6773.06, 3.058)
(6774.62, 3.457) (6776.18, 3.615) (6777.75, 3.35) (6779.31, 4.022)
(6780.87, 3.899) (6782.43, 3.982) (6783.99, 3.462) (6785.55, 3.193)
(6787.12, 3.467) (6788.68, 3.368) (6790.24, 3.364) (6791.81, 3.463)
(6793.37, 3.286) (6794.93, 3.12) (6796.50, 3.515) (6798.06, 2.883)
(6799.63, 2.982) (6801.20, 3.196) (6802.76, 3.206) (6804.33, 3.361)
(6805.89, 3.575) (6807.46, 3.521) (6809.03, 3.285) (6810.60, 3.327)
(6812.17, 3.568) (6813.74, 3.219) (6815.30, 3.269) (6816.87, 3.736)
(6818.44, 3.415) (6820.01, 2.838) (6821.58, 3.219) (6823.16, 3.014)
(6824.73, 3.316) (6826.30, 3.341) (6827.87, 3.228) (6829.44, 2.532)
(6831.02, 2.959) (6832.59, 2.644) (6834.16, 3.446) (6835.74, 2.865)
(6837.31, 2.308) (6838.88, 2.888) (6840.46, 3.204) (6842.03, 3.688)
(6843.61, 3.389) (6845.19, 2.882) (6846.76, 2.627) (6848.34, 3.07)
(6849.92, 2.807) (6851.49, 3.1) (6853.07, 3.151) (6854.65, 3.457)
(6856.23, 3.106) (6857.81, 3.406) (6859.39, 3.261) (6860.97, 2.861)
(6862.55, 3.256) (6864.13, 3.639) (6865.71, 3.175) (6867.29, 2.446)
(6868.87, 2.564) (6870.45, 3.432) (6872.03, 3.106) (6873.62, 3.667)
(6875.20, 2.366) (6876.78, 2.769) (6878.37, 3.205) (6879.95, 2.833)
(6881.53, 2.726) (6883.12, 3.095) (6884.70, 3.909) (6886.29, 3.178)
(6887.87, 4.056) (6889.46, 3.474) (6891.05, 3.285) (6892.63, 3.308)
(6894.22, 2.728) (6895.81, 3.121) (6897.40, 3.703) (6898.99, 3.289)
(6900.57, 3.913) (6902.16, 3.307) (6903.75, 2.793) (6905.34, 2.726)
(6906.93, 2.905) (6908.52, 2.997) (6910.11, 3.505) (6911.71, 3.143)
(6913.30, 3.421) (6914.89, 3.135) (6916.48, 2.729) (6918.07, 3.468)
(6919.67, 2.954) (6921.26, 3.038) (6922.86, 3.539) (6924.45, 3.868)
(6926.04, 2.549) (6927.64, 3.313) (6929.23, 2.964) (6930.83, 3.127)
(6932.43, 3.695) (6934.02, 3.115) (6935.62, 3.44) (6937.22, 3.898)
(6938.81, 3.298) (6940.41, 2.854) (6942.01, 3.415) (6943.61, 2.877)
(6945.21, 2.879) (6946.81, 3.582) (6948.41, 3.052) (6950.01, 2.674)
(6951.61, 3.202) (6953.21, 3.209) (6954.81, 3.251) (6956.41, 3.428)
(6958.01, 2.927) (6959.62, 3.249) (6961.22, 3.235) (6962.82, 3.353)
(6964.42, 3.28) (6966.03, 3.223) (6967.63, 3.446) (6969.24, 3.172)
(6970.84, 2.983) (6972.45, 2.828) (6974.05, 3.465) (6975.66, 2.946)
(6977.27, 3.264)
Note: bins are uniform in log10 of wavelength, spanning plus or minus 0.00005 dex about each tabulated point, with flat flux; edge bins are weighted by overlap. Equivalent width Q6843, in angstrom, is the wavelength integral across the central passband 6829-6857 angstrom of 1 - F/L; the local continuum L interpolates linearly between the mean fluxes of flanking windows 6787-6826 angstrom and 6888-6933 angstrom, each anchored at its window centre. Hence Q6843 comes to 2.2 angstrom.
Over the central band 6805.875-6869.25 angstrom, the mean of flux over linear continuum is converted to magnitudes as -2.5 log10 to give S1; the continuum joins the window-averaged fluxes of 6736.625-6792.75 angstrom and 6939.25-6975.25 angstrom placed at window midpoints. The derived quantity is 0.02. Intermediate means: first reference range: 3.22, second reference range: 3.16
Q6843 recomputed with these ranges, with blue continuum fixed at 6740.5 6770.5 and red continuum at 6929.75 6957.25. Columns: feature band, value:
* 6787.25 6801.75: -0.7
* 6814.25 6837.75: 0.3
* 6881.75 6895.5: -0.7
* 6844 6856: 0.4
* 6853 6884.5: 0.7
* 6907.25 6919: 0.1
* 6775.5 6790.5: -2.4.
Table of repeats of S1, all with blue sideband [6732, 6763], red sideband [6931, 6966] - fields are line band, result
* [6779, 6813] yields -0.11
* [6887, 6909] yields -0.03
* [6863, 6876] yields 0.03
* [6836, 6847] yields 0.04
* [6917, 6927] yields -0.01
